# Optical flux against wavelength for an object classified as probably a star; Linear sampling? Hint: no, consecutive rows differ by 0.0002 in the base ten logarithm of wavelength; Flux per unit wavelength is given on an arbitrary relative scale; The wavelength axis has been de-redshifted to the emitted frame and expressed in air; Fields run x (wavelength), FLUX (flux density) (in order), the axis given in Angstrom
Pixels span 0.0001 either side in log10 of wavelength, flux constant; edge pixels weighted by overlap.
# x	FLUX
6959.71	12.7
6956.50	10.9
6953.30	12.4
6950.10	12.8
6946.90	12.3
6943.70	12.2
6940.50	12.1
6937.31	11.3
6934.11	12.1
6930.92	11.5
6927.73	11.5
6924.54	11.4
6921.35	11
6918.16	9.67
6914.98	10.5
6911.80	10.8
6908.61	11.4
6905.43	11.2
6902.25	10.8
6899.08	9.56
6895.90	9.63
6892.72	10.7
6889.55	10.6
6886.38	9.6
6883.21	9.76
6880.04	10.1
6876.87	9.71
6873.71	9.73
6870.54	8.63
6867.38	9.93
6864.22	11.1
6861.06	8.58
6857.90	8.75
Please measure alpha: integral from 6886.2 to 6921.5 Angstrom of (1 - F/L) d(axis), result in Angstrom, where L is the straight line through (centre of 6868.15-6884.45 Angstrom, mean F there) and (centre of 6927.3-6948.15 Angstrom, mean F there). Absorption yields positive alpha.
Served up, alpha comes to 0.5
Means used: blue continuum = 9.6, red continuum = 11.9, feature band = 10.5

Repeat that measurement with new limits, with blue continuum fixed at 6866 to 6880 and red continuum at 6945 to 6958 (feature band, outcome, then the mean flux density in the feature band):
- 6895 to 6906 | 0.22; 10.3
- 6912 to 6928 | 0.49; 10.8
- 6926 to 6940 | -0.15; 11.6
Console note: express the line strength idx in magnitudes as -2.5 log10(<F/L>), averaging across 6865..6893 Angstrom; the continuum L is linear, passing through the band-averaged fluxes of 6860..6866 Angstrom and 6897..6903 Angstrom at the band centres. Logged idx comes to 0.02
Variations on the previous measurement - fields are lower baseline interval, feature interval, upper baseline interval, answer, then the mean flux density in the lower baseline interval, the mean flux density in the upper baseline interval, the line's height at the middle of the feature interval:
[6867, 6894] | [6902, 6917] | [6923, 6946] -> -0.01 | 9.85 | 11.7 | 10.9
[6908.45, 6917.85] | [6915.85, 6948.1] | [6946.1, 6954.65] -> 0.01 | 10.7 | 12.5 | 11.6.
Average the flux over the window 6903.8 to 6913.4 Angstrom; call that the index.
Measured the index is 11.1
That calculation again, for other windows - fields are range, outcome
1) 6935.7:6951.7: 12.1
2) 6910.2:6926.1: 10.7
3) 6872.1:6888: 9.78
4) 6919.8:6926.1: 11.2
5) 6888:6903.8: 10.3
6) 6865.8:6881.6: 9.62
